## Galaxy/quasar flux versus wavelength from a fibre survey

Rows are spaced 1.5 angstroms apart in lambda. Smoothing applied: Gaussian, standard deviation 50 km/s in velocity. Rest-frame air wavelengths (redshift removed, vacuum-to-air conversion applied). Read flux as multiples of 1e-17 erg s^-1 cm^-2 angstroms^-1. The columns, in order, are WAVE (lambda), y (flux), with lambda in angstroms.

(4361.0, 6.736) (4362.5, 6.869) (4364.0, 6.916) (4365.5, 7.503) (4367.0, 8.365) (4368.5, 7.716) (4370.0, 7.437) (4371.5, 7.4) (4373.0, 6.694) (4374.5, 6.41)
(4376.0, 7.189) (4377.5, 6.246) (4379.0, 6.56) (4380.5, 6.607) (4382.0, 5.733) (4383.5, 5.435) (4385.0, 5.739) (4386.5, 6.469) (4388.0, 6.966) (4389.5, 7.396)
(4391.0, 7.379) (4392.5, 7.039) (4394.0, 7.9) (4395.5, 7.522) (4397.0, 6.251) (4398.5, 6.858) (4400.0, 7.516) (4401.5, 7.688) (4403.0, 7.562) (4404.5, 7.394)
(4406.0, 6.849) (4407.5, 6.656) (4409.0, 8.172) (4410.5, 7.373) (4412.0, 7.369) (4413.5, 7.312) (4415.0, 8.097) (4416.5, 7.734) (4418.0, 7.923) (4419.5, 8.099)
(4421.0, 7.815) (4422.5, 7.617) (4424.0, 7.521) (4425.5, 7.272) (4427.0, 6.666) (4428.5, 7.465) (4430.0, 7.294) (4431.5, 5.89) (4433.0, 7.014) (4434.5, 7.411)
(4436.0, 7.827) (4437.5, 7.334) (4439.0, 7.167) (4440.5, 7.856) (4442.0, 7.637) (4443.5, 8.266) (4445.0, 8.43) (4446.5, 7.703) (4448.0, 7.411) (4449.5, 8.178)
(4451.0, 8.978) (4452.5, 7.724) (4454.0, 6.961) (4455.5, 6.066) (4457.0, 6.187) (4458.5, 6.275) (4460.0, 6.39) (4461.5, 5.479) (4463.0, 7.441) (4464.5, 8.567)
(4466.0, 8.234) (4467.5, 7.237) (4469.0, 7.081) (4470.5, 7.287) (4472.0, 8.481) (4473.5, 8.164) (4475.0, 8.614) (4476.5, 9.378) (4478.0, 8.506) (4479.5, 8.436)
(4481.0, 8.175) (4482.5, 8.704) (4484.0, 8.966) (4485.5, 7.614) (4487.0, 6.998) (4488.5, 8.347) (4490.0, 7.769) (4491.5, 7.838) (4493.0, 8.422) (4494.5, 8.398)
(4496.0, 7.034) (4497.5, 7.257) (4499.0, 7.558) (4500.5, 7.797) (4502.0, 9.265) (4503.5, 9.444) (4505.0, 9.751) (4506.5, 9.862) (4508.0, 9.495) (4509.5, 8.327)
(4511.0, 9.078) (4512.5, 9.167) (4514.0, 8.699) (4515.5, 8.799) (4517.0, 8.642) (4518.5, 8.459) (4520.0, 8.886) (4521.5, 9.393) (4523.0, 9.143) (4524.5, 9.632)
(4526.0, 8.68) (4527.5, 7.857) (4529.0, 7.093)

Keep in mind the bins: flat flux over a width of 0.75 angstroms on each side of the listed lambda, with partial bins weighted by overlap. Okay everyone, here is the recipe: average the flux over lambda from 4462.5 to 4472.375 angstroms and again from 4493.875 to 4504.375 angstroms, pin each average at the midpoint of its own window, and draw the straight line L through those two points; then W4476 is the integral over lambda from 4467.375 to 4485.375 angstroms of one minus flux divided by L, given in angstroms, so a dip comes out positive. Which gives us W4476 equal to -0.9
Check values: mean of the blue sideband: 7.74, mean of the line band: 8.27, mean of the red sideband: 8.12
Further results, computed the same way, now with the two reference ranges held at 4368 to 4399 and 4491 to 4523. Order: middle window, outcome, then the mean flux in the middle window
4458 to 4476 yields 1.3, 7.48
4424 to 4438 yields 0.7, 7.15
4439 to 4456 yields 0.0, 7.75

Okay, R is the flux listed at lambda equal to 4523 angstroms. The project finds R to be 9.143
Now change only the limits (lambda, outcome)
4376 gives 7.189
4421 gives 7.815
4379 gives 6.56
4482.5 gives 8.704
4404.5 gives 7.394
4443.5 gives 8.266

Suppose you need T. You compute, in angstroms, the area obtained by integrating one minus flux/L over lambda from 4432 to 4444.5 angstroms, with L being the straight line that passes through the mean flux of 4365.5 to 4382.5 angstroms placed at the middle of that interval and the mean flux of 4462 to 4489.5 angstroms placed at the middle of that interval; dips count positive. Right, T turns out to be 0.2 angstroms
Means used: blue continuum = 6.98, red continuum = 8.1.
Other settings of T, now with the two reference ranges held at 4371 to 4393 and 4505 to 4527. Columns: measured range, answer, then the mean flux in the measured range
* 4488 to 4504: 1.1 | 8.08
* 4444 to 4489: 2.2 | 7.73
